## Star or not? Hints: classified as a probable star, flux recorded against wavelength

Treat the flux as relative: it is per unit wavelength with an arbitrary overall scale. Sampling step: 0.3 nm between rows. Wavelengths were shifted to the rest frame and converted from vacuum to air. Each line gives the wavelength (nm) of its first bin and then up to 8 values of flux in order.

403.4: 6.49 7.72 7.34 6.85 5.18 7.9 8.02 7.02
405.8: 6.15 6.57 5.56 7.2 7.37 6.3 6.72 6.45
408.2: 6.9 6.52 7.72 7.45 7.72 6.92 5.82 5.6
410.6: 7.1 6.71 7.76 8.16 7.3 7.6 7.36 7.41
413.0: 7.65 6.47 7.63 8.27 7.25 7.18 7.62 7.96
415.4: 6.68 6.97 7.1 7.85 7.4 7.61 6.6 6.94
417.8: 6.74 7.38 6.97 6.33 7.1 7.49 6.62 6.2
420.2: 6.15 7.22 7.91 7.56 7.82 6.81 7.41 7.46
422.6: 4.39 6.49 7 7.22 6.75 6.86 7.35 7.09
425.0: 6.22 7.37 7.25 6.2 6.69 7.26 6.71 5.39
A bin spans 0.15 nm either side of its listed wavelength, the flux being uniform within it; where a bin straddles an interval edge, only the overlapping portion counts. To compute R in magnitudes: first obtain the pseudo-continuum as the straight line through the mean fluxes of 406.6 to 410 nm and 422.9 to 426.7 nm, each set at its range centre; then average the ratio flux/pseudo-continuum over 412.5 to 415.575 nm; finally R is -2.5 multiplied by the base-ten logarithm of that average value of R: -0.07 mag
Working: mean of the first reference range 6.97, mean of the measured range 7.41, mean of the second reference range 6.92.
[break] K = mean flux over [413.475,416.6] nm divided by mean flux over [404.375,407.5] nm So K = 1.11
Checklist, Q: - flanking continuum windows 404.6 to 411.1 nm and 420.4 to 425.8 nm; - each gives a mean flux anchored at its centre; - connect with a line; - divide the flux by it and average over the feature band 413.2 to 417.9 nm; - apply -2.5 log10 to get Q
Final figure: -0.06 mag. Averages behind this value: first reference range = 6.81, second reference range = 7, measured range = 7.28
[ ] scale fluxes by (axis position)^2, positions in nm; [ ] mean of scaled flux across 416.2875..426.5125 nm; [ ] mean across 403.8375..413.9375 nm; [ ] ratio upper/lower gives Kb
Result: 1.05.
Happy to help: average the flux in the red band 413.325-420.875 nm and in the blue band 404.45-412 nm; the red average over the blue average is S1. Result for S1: 1.04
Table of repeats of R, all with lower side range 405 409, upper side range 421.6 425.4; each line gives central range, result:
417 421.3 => -0.025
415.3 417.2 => -0.065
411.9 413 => -0.100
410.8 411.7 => -0.114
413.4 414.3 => -0.129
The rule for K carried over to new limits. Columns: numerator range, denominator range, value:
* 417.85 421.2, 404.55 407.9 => 1.03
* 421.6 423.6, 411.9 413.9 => 0.90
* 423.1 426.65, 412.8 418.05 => 0.95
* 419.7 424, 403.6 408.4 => 1.01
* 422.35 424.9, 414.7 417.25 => 0.91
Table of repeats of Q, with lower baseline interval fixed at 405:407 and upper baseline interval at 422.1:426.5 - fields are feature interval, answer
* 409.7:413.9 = -0.05 mag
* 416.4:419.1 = -0.04 mag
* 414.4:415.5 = -0.09 mag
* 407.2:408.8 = 0.02 mag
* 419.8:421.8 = -0.05 mag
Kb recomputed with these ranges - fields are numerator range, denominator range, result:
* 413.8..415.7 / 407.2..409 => 1.13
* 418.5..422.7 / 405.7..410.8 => 1.09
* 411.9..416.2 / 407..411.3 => 1.10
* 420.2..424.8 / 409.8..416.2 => 1.01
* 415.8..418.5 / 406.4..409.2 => 1.09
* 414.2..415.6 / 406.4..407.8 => 1.13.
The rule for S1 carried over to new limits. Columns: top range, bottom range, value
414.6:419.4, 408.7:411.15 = 1.04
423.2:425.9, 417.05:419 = 1.02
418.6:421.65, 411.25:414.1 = 0.93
